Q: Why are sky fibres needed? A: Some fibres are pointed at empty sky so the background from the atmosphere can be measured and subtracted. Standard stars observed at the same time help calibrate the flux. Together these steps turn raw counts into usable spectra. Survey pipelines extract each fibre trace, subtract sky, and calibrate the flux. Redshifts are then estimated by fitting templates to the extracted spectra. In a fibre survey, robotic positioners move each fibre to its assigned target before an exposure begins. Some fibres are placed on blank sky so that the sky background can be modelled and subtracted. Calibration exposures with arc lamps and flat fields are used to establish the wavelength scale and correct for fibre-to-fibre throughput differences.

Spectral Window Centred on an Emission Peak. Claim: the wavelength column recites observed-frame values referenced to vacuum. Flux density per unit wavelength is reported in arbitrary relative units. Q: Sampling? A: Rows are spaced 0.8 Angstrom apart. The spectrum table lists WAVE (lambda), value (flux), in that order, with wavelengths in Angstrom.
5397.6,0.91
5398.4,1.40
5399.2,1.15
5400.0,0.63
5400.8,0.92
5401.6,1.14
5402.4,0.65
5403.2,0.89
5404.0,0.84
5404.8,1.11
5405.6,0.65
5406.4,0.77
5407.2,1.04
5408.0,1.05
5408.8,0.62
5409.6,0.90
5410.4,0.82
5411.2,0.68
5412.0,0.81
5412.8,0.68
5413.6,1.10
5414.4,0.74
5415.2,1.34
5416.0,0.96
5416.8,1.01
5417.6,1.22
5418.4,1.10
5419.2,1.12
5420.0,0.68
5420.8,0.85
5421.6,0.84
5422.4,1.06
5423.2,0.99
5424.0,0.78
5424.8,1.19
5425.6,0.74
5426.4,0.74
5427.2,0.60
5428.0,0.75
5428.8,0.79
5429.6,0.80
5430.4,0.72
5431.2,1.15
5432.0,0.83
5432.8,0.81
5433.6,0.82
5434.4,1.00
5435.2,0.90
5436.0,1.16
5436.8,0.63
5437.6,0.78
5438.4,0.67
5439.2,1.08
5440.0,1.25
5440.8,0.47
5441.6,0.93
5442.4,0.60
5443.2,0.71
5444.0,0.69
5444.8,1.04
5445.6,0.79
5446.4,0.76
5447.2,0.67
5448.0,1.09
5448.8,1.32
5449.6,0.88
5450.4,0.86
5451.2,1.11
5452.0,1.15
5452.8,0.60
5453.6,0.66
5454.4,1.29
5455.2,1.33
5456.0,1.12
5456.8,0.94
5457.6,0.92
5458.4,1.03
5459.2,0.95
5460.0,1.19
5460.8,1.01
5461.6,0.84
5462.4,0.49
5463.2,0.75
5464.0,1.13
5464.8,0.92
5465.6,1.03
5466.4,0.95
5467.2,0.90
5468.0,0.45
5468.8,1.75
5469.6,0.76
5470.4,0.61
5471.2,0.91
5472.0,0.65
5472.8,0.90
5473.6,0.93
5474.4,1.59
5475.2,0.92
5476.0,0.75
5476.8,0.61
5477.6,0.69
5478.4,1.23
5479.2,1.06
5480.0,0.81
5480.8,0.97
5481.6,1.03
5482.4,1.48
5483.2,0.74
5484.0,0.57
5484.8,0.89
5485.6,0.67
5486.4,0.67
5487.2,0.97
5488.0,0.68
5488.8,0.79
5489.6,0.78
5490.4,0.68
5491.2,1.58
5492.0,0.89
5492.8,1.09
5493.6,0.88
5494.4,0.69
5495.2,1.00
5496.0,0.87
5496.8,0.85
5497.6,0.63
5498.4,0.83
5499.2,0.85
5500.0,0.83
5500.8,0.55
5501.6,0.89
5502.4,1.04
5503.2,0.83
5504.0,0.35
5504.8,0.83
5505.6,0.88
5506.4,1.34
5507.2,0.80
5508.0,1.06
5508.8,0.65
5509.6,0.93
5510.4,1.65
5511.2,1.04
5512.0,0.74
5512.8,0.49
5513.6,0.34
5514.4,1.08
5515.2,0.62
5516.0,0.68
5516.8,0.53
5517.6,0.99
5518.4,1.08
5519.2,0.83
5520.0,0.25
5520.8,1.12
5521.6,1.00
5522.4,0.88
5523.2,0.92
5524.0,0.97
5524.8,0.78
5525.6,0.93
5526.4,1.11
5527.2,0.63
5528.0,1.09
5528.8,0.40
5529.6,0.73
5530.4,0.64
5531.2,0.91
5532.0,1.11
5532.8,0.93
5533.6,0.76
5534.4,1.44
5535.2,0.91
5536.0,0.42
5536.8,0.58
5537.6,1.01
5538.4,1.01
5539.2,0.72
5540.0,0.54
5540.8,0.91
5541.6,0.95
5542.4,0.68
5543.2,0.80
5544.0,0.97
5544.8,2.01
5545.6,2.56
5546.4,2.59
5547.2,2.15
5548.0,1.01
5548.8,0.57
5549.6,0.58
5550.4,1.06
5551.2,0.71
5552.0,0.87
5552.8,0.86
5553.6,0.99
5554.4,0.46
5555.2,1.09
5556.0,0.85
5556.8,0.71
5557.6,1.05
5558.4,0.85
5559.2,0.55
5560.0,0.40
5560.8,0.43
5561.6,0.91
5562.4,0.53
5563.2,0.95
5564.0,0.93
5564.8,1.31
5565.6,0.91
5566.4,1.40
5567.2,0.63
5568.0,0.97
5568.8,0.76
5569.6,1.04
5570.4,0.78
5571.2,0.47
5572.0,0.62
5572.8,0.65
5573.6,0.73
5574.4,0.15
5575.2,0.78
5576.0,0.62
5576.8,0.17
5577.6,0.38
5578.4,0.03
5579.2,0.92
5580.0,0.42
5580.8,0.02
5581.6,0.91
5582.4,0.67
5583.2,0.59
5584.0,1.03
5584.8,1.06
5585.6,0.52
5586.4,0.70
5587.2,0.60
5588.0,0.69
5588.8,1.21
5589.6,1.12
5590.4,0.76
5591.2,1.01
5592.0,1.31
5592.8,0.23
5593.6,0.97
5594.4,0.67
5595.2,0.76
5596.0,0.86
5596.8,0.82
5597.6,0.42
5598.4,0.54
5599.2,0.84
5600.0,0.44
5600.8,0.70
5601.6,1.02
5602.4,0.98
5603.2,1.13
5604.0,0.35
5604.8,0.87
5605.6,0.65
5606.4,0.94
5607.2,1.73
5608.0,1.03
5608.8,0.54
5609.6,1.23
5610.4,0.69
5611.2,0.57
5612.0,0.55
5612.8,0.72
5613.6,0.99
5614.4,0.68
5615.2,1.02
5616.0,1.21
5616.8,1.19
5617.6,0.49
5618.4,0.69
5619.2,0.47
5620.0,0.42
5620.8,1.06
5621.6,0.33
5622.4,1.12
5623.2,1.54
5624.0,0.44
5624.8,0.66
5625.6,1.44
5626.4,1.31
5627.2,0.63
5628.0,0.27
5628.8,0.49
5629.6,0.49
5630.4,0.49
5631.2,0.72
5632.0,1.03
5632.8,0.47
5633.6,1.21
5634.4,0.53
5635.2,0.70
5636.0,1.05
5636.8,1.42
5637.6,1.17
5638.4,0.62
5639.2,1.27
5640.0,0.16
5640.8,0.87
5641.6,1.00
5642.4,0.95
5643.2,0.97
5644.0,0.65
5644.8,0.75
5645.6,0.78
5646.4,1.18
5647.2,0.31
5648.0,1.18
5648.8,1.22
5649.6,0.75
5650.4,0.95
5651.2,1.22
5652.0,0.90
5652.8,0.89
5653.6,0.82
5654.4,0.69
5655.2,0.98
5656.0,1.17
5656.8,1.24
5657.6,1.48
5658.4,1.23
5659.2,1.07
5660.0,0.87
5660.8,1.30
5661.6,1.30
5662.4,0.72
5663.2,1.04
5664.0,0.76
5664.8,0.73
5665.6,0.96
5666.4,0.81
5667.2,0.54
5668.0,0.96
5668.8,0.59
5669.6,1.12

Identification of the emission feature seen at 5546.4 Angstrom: H-beta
